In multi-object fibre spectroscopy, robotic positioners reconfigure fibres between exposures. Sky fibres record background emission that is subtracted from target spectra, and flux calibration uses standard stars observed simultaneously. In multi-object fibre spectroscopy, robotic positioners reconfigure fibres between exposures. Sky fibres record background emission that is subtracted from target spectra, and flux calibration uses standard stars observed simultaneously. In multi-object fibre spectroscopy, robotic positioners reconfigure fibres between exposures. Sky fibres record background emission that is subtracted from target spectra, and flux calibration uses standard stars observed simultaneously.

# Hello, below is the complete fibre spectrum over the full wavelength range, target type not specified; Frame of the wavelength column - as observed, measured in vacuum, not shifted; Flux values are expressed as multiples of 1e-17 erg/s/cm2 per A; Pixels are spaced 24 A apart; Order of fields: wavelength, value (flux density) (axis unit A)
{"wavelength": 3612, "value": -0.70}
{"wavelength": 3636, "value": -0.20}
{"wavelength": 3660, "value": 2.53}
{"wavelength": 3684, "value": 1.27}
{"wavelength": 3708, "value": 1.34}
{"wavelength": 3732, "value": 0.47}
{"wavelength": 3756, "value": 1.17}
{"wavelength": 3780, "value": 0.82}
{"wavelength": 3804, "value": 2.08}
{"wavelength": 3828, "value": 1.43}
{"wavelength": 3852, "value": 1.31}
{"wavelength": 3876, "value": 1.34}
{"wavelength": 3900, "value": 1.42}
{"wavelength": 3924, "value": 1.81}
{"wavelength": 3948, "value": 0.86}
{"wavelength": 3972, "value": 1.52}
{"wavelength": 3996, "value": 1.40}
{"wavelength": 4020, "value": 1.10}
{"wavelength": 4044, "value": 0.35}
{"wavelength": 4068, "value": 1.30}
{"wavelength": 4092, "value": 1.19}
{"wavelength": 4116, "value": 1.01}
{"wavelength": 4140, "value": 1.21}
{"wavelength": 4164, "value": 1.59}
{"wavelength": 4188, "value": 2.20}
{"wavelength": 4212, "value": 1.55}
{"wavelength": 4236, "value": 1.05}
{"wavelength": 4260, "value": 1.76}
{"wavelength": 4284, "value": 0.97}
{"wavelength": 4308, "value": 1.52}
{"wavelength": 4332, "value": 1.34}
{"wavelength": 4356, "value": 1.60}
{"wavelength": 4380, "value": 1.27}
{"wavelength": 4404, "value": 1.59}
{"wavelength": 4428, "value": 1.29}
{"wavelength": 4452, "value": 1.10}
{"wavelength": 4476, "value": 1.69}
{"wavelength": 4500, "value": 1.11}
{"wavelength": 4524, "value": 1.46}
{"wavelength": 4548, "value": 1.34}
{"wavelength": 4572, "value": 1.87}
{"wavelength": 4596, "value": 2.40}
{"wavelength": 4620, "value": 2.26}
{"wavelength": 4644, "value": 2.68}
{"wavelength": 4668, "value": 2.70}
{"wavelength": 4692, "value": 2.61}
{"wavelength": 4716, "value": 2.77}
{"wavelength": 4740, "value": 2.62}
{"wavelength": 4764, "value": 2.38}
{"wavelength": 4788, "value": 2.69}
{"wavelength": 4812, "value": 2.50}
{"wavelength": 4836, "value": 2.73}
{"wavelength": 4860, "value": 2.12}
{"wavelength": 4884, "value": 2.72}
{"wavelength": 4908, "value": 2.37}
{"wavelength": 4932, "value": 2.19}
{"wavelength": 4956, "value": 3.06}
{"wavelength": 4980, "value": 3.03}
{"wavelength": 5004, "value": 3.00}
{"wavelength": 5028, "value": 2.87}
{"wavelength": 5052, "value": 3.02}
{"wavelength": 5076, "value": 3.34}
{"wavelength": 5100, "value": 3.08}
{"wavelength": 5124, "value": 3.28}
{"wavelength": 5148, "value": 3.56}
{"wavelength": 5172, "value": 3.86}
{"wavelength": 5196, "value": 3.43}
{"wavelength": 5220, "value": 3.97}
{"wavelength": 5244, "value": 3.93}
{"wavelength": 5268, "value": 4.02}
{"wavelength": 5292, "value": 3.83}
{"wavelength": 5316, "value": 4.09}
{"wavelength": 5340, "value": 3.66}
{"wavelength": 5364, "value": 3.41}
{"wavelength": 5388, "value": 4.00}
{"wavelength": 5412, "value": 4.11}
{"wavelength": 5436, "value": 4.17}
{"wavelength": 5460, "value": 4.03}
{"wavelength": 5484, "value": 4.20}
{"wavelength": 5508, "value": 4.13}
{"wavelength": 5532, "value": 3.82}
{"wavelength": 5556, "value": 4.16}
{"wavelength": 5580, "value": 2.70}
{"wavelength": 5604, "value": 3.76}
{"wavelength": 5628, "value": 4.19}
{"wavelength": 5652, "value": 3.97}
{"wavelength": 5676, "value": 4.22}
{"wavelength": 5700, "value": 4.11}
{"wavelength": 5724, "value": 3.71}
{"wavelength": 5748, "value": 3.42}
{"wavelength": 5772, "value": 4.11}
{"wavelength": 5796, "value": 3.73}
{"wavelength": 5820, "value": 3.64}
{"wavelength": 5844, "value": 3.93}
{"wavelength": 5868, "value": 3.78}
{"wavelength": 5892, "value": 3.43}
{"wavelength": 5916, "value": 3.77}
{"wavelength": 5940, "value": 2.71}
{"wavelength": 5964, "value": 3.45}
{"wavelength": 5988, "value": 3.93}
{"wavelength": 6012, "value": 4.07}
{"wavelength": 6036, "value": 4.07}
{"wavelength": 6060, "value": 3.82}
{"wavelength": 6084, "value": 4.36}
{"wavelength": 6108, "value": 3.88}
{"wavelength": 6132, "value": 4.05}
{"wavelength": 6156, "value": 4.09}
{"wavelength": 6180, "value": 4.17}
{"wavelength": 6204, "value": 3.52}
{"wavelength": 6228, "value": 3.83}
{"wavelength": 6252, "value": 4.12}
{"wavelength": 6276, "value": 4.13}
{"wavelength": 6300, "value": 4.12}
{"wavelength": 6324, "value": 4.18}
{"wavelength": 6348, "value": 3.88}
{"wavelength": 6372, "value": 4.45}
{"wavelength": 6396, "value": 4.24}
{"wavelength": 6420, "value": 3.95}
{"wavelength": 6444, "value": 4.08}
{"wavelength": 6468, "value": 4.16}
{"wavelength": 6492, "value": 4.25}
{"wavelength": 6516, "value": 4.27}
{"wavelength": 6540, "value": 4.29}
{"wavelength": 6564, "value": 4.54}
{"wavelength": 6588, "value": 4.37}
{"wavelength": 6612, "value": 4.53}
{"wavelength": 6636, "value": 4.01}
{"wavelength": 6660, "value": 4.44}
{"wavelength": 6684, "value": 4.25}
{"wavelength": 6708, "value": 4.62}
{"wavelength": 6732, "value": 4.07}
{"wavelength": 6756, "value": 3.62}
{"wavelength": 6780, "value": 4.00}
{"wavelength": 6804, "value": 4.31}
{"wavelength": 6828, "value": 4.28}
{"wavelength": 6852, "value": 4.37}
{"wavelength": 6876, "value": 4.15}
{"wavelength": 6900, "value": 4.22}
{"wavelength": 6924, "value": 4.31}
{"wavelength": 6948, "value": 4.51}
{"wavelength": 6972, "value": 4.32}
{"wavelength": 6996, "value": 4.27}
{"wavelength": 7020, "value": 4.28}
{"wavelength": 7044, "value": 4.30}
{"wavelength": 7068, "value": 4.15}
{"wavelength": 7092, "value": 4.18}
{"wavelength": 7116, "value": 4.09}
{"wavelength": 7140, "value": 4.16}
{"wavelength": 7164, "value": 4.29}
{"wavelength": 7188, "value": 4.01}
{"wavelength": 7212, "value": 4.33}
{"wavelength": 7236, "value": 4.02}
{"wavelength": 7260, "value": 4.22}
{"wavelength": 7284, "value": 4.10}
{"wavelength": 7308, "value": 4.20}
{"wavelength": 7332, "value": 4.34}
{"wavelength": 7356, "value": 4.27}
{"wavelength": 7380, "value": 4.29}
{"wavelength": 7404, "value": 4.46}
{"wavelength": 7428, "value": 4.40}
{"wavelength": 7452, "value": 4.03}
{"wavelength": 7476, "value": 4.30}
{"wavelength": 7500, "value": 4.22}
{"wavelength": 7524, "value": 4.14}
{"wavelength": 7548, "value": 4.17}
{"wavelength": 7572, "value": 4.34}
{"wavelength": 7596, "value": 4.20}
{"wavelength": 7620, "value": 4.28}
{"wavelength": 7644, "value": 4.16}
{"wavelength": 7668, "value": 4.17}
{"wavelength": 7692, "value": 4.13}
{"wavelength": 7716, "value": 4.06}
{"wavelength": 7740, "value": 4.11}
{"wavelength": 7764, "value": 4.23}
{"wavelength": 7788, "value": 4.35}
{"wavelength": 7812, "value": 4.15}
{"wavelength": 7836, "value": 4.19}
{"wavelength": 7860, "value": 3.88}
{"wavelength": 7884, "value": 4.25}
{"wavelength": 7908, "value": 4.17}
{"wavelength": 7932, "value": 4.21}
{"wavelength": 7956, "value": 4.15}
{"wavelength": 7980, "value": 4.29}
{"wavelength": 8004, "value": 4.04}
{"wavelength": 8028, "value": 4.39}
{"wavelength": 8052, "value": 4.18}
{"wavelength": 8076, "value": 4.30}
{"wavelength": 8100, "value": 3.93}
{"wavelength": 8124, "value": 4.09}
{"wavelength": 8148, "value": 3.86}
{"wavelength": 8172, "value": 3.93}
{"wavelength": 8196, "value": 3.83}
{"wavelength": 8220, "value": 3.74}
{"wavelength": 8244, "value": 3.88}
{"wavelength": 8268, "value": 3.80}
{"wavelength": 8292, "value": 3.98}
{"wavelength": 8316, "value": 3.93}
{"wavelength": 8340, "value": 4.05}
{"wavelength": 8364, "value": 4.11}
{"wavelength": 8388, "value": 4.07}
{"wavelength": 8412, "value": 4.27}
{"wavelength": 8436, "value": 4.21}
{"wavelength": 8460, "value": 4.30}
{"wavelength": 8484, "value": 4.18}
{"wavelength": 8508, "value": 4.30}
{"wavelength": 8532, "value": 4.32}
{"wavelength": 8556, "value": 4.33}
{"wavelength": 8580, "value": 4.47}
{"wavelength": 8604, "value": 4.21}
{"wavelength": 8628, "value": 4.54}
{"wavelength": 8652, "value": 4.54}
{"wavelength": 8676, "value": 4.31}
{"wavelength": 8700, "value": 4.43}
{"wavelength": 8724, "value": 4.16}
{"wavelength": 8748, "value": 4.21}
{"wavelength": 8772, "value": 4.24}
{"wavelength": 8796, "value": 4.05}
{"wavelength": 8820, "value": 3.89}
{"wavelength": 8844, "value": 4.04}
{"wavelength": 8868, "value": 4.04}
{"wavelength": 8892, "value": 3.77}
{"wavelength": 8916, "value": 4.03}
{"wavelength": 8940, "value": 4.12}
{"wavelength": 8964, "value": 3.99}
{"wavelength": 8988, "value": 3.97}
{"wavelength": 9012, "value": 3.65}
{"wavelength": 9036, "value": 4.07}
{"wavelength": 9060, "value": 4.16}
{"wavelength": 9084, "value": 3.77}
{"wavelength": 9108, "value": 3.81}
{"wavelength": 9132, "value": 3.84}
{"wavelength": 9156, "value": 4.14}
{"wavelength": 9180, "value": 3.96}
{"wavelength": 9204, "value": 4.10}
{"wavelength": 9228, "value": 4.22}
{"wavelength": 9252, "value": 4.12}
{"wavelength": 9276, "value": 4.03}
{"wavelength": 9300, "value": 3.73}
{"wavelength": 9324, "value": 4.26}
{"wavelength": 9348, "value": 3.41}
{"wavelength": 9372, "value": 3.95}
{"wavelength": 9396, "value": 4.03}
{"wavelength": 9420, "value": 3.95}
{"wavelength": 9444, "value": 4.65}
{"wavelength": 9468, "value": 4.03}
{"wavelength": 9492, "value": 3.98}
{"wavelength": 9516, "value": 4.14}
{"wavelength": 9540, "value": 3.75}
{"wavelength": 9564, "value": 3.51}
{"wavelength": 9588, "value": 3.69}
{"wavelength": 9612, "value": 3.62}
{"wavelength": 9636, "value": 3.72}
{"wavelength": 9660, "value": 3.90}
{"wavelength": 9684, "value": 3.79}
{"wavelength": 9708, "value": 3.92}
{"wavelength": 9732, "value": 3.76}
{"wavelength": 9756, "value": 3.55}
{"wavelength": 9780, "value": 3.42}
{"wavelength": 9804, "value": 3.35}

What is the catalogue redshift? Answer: 0.15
